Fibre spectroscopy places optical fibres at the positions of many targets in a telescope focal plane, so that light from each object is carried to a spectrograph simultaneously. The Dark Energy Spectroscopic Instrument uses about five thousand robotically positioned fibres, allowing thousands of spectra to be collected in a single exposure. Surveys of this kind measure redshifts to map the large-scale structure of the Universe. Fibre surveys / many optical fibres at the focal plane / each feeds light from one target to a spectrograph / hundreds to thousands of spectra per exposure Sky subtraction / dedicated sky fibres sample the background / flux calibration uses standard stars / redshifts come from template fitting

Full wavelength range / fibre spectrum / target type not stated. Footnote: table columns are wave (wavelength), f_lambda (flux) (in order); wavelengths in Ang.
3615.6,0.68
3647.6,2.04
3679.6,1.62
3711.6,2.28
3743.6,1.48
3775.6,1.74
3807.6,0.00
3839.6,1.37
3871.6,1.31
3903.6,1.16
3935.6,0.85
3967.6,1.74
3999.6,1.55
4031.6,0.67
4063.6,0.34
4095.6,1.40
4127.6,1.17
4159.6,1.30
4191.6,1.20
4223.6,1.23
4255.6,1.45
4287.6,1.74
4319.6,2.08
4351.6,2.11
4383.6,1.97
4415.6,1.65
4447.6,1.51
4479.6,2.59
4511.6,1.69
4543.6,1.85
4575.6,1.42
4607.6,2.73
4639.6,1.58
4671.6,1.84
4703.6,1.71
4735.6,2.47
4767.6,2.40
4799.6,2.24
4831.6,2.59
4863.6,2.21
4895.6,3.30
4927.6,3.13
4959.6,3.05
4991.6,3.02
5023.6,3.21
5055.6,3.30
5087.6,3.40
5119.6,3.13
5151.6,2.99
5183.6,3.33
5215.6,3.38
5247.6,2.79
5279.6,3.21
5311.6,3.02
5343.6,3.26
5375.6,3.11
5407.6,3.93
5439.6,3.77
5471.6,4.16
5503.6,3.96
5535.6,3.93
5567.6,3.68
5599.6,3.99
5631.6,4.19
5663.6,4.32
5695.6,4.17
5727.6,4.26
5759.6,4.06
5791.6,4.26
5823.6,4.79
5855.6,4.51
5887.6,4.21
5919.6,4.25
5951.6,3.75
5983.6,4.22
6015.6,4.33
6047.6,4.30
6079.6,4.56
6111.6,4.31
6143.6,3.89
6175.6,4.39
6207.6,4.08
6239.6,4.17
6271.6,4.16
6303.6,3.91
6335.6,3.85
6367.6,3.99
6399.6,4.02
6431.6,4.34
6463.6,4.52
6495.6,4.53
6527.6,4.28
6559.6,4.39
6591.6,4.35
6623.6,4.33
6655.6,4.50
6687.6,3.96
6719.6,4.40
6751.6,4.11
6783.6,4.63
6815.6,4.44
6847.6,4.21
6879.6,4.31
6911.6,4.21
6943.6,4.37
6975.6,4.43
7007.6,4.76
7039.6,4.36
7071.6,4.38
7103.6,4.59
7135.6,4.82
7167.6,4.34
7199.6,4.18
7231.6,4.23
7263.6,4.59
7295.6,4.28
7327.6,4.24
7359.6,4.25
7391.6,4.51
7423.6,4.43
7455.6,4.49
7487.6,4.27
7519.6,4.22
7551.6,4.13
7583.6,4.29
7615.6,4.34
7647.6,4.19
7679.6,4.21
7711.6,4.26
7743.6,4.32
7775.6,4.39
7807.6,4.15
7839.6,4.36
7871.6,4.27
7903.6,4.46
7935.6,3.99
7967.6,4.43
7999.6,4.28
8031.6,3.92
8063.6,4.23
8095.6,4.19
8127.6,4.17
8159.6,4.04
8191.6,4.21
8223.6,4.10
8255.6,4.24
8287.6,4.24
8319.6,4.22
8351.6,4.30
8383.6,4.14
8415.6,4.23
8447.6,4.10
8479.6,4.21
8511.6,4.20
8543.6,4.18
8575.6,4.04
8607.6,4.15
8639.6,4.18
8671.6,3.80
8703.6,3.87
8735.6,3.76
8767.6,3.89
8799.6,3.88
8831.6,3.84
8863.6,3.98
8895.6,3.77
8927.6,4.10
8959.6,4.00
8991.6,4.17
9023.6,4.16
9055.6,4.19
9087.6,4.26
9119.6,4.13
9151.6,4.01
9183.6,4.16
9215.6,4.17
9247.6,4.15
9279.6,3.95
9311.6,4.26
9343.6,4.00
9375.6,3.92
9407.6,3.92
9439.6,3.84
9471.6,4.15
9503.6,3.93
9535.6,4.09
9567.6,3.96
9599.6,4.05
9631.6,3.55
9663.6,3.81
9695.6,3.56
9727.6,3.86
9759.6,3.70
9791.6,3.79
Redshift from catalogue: 0.222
